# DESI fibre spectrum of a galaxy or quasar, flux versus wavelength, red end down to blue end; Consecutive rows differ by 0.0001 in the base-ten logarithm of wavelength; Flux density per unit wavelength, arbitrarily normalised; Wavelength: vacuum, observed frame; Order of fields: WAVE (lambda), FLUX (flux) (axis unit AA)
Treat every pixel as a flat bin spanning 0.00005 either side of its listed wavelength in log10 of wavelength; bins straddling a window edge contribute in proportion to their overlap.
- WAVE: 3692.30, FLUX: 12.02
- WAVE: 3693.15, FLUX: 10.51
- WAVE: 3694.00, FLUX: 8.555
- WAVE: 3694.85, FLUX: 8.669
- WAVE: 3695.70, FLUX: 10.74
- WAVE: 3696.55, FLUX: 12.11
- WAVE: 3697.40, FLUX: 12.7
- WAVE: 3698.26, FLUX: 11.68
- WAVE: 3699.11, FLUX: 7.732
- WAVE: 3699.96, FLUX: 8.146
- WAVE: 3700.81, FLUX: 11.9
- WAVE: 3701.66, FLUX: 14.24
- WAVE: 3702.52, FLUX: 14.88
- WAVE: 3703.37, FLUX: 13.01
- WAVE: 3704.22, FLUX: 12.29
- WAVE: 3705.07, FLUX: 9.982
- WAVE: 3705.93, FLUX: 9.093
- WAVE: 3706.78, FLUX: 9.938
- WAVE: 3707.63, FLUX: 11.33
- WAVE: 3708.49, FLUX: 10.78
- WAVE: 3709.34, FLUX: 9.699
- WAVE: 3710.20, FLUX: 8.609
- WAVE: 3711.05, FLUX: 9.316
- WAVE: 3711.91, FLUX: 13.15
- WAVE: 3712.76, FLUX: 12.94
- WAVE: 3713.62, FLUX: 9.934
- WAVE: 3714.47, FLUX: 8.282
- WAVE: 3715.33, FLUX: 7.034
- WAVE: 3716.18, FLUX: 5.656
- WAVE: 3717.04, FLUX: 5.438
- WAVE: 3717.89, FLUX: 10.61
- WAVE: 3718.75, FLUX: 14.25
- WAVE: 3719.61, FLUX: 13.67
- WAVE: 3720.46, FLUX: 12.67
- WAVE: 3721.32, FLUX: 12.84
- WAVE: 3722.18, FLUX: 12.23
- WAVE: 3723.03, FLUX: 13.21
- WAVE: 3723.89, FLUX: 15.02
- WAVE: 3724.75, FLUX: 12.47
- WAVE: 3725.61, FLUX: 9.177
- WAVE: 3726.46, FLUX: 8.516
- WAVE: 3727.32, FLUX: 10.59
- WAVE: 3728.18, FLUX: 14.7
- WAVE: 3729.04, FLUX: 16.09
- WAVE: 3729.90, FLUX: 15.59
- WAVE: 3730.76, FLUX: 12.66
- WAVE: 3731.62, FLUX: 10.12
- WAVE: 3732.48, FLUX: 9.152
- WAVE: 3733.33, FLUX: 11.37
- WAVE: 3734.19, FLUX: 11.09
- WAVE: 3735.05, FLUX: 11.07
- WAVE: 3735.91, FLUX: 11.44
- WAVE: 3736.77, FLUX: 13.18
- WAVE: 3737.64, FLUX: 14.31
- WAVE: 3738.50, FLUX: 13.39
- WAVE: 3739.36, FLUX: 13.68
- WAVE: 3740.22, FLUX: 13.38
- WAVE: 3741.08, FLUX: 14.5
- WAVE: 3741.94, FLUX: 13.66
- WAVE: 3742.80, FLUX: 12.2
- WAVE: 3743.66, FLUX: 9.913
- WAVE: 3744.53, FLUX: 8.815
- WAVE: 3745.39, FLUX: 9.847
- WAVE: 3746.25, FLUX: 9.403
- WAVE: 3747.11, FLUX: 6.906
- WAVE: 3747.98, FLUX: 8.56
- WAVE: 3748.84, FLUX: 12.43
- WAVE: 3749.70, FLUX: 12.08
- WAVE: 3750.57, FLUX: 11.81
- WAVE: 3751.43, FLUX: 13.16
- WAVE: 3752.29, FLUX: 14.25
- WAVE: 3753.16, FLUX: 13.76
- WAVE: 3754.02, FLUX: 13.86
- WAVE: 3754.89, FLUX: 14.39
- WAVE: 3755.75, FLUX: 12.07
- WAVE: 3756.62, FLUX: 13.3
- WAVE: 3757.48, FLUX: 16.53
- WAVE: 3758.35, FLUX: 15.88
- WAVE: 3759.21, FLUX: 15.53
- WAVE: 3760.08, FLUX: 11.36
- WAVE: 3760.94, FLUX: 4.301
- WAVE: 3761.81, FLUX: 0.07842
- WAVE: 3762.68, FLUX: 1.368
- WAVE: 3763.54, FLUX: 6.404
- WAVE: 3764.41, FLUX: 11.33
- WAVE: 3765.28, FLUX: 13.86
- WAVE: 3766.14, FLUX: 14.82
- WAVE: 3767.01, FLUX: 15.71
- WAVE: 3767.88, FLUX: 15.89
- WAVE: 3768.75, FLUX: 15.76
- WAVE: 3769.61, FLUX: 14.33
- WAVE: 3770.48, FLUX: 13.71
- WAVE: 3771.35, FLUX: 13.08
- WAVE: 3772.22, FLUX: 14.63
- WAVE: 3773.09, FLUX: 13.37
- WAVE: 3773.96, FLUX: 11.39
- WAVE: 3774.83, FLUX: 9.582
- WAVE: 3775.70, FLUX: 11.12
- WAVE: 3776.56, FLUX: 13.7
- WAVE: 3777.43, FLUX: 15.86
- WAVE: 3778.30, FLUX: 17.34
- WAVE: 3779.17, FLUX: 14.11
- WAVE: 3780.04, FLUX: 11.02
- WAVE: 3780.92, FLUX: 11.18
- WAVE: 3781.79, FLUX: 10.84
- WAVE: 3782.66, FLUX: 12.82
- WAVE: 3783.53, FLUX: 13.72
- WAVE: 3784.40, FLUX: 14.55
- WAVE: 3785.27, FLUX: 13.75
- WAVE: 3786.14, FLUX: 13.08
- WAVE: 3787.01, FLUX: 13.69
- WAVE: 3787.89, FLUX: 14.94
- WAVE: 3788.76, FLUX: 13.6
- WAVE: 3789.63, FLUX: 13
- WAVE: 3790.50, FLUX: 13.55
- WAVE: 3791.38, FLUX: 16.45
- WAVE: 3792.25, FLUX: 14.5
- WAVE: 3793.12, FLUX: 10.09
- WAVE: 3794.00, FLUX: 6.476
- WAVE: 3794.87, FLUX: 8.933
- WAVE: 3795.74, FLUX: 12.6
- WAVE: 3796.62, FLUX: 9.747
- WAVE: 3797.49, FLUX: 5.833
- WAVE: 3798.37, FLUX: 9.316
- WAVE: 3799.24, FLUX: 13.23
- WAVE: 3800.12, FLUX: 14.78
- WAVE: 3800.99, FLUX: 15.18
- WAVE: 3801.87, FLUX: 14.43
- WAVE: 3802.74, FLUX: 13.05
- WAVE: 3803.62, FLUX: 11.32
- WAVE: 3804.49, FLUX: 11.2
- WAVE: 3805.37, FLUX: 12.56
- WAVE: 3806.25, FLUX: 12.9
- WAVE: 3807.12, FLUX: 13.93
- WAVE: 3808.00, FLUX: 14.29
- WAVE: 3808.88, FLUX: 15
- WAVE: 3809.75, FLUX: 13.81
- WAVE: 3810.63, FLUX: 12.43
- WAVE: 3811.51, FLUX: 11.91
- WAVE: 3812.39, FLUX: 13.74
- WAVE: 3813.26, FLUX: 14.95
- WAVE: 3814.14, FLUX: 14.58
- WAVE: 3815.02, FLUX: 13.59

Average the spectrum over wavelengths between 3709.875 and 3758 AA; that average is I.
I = 11.8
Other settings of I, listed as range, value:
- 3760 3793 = 12.5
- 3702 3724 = 10.9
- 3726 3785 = 12.2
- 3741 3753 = 11.2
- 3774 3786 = 13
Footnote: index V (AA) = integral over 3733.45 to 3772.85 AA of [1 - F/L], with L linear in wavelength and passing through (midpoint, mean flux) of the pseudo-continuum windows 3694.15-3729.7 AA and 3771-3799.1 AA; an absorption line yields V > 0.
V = -0.5 AA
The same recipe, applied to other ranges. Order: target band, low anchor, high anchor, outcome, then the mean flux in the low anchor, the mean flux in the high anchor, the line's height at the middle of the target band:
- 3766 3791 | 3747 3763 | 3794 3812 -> -3.97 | 11.3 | 12.2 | 11.7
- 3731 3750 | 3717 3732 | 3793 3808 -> 1.31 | 12.4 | 11.6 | 12.2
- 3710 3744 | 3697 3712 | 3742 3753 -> -2.32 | 11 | 11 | 11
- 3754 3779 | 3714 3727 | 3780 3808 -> -1.32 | 10.7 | 12.4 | 11.8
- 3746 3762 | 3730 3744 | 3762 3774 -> 0.72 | 12.3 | 12.3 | 12.3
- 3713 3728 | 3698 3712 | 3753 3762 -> 0.65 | 10.9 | 12.2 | 11.3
